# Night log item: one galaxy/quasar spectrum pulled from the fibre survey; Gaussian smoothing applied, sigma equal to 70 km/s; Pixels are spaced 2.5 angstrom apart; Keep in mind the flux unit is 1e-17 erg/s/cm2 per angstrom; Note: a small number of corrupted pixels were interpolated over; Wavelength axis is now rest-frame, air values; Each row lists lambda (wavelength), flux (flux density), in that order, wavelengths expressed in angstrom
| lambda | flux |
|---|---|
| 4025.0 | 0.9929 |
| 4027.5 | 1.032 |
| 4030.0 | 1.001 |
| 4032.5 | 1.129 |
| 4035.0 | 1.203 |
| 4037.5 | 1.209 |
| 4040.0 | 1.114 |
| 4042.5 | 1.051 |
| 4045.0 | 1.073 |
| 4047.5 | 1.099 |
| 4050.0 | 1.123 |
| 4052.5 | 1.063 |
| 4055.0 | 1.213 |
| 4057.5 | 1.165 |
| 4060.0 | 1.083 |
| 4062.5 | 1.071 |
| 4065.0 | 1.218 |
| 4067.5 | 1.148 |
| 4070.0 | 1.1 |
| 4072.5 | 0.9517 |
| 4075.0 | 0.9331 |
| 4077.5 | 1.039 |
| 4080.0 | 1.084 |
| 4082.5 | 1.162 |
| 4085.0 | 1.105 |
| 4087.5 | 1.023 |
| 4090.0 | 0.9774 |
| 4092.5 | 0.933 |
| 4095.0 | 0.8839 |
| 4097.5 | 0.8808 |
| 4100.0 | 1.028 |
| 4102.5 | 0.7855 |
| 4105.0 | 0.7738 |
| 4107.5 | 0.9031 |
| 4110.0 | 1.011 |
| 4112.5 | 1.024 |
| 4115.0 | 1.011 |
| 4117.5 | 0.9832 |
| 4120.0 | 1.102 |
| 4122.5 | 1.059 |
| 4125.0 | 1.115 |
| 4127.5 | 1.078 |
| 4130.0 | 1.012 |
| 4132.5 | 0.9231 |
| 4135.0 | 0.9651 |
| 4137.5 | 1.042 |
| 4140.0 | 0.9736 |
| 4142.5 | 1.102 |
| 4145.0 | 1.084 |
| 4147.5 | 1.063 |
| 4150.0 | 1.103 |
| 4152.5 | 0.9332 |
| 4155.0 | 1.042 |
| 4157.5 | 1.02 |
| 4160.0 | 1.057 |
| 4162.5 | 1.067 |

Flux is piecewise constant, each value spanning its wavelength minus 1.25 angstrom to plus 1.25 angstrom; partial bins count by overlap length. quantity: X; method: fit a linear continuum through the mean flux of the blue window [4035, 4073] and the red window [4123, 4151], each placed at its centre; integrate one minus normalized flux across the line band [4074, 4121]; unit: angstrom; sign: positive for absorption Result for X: 4.2 angstrom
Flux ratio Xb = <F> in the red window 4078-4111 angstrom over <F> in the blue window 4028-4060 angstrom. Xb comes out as 0.87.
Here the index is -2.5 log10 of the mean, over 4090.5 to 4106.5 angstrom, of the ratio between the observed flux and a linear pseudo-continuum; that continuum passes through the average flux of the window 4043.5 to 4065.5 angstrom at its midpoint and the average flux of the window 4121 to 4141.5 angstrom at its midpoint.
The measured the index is 0.199 mag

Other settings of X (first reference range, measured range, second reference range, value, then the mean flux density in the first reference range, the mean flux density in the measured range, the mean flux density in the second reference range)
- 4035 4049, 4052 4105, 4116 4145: 2.48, 1.12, 1.03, 1.03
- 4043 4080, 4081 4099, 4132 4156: 1.21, 1.09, 0.997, 1.03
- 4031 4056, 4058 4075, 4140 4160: 0.34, 1.13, 1.09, 1.05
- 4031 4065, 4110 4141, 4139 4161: 1.13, 1.13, 1.02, 1.04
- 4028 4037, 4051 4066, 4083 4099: -1.16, 1.11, 1.13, 0.977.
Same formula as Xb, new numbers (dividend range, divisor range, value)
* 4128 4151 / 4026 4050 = 0.94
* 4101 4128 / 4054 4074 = 0.88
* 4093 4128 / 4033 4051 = 0.86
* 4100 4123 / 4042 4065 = 0.86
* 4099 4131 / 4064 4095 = 0.95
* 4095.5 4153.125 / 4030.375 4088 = 0.90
